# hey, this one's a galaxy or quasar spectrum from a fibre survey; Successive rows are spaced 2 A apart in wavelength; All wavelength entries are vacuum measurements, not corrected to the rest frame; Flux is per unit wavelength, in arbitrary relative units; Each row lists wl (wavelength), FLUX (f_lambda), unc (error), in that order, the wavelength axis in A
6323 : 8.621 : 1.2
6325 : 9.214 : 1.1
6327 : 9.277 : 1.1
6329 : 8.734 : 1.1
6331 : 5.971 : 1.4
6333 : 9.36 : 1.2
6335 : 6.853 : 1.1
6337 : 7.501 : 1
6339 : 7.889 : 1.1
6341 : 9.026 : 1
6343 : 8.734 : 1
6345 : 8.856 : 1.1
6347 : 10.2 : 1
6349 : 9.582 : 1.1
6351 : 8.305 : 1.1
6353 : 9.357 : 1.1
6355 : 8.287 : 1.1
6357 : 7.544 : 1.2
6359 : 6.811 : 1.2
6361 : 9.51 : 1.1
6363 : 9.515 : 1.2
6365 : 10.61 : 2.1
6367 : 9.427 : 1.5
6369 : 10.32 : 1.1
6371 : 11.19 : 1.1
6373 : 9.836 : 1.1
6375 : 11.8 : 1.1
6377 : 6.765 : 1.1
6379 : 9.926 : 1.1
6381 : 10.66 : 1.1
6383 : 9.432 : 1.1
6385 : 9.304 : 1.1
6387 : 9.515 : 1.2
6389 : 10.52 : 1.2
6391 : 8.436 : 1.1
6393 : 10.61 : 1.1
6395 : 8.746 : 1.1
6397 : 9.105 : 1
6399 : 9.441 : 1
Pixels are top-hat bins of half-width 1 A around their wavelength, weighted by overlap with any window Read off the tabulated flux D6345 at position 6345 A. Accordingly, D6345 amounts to 8.856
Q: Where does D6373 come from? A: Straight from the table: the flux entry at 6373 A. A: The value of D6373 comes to 9.836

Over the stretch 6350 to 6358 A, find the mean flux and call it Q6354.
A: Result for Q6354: 8.37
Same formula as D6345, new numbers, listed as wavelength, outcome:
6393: 10.61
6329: 8.734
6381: 10.66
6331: 5.971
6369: 10.32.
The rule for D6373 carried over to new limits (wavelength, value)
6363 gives 9.515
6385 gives 9.304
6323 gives 8.621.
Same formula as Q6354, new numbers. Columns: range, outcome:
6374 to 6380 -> 9.5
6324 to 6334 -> 8.51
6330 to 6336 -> 7.39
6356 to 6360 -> 7.18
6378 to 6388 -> 9.77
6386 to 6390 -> 10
